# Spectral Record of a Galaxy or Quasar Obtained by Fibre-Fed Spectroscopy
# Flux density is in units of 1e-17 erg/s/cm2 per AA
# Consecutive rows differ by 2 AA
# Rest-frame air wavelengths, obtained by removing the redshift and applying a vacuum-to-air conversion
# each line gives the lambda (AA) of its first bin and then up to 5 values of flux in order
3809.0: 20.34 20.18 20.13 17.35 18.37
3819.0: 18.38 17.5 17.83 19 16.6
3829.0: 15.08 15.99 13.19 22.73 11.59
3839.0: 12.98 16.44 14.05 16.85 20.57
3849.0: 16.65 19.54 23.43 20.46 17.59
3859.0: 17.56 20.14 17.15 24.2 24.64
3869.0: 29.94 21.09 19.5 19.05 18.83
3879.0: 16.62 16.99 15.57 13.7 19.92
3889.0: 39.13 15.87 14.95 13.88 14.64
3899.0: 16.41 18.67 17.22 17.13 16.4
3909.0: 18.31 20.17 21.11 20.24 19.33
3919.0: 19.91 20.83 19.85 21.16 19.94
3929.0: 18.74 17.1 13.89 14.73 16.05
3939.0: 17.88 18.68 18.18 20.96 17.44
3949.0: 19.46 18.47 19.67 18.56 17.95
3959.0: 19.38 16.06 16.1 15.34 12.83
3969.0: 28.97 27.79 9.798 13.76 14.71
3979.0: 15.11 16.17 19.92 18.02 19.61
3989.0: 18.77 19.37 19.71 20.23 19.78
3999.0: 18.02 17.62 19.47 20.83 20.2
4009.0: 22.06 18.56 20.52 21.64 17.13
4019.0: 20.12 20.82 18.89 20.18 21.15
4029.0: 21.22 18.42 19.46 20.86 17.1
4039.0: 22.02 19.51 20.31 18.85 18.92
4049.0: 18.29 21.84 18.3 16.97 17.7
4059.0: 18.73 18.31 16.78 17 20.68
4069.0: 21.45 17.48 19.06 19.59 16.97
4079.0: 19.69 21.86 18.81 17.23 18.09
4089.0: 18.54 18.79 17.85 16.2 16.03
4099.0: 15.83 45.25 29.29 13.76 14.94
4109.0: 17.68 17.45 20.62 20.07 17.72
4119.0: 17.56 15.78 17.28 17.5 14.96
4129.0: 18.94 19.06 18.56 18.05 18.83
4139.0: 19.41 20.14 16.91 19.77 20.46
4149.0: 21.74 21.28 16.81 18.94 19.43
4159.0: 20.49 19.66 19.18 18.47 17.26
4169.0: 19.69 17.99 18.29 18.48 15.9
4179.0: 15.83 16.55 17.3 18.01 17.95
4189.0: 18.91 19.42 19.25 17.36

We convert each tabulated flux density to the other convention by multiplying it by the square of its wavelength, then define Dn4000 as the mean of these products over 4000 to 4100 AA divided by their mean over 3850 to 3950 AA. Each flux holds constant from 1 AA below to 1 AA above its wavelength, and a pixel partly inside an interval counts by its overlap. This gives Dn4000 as 1.08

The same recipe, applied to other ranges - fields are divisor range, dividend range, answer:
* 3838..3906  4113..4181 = 1.13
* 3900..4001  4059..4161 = 1.13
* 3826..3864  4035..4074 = 1.22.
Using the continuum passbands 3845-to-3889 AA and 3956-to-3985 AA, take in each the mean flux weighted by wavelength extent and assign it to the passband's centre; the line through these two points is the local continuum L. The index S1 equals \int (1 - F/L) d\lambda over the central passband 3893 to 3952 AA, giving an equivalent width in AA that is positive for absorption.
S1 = 1.65 AA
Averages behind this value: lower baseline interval 20.1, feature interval 18.1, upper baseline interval 17.4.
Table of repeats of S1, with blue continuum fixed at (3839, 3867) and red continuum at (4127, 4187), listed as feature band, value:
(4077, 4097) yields 0.31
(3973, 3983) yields 2.03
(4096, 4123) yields -2.05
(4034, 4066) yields -0.29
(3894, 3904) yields 1.39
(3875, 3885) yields 1.02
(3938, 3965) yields 0.70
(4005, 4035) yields -2.22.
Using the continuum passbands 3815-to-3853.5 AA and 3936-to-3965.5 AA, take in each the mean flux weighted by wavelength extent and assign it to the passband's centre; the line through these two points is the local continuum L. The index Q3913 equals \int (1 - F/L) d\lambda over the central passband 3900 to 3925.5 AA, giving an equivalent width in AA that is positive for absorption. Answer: -2.1 AA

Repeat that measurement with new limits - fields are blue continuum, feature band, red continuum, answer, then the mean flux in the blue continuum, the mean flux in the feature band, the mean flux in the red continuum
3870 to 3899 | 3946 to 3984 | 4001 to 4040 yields 3.13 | 18.5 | 17.8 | 20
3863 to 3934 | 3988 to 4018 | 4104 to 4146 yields -1.59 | 19.3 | 19.6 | 17.9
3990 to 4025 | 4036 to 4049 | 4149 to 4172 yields 0.15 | 19.7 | 19.4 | 19.1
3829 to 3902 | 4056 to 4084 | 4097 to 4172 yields 0.41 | 18.6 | 18.9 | 19.3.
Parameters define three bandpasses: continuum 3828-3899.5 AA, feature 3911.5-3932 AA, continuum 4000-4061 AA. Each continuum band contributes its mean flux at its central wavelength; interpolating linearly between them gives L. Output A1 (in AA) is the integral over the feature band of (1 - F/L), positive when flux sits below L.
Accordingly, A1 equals -1.0 AA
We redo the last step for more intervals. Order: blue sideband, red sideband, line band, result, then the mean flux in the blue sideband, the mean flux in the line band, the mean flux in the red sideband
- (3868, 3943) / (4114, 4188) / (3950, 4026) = -0.5 AA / 18.7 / 18.7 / 18.4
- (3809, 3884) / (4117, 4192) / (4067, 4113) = -3.1 AA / 18.5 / 19.7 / 18.4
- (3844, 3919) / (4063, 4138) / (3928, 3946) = 1.7 AA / 19.3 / 17.4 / 19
